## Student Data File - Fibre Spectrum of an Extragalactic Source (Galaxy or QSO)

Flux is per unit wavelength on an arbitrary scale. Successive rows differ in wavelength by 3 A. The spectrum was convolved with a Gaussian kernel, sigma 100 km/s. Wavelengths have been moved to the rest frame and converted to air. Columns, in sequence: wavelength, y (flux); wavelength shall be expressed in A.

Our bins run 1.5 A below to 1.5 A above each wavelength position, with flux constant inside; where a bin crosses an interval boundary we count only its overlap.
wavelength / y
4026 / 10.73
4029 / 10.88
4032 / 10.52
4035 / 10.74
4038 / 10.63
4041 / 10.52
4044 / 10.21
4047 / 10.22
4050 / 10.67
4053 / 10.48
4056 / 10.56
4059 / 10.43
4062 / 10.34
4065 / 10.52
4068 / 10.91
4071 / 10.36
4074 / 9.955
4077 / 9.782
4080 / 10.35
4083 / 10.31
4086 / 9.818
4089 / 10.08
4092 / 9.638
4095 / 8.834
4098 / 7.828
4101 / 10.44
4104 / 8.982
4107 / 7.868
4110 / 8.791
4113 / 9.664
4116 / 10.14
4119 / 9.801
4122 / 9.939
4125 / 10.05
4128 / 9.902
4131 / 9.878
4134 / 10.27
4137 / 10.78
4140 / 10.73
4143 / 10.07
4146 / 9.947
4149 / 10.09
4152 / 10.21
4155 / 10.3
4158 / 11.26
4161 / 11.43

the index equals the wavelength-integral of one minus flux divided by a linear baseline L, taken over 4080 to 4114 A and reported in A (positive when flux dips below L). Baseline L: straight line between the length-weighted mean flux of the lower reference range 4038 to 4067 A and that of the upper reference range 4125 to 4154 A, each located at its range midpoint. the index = 3.3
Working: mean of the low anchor 10.5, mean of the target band 9.34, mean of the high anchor 10.2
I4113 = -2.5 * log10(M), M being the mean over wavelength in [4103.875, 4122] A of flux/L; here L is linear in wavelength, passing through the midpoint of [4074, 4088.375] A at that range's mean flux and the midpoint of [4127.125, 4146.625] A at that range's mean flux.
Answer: 0.098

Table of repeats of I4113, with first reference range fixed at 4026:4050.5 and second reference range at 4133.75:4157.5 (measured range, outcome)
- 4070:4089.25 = 0.04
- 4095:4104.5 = 0.15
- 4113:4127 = 0.05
